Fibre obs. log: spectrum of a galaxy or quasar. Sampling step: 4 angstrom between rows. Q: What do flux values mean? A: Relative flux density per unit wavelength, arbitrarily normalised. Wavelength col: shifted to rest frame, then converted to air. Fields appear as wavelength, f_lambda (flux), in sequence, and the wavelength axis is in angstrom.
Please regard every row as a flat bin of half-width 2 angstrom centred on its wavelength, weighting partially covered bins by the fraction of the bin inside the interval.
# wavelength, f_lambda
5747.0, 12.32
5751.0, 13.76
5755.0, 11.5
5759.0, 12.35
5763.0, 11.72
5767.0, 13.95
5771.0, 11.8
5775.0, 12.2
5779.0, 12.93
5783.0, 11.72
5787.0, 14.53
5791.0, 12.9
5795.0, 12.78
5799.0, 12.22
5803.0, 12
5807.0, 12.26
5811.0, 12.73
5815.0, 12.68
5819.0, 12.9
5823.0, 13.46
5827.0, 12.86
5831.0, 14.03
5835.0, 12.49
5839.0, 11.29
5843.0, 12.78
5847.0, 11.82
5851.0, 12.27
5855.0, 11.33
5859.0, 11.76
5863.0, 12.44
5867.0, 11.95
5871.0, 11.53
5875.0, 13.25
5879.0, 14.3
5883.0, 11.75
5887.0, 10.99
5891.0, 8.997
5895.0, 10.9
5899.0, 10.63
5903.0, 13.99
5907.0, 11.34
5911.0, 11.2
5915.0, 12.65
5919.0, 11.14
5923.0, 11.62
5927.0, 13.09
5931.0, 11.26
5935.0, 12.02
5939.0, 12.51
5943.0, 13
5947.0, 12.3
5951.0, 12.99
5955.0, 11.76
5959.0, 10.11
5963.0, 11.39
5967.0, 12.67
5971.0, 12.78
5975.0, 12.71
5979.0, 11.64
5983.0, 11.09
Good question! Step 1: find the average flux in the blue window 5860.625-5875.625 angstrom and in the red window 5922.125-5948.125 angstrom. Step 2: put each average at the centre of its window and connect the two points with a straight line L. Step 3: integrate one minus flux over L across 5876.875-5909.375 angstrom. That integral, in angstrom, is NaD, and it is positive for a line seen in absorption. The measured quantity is 1.6 angstrom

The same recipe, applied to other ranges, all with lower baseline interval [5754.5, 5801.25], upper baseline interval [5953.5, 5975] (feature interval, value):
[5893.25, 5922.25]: 0.9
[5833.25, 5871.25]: 0.9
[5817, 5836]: -1.2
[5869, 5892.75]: 0.7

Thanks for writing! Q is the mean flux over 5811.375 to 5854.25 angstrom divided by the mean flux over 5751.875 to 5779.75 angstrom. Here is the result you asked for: 1.0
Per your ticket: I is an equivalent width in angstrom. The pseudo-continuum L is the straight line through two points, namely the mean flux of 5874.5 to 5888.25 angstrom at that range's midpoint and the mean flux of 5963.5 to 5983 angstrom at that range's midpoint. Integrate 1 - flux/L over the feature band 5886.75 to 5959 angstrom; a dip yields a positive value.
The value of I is 3.8 angstrom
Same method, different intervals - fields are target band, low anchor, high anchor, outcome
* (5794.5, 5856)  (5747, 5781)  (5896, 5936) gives -1.27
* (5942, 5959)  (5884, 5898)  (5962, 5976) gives -0.36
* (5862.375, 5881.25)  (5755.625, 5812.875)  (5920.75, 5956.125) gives -0.45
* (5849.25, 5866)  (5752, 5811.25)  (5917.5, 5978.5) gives 0.51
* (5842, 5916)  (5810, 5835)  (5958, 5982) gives 4.50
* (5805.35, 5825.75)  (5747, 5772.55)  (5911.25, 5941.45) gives -0.79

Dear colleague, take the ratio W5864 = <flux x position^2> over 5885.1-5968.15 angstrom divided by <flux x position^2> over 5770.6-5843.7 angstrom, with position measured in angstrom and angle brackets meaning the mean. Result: 0.96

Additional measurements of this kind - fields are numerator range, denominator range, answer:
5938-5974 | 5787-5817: 1.01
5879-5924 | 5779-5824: 0.93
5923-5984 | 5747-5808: 1.02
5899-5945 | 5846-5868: 1.04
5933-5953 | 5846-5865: 1.08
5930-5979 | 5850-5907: 1.05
